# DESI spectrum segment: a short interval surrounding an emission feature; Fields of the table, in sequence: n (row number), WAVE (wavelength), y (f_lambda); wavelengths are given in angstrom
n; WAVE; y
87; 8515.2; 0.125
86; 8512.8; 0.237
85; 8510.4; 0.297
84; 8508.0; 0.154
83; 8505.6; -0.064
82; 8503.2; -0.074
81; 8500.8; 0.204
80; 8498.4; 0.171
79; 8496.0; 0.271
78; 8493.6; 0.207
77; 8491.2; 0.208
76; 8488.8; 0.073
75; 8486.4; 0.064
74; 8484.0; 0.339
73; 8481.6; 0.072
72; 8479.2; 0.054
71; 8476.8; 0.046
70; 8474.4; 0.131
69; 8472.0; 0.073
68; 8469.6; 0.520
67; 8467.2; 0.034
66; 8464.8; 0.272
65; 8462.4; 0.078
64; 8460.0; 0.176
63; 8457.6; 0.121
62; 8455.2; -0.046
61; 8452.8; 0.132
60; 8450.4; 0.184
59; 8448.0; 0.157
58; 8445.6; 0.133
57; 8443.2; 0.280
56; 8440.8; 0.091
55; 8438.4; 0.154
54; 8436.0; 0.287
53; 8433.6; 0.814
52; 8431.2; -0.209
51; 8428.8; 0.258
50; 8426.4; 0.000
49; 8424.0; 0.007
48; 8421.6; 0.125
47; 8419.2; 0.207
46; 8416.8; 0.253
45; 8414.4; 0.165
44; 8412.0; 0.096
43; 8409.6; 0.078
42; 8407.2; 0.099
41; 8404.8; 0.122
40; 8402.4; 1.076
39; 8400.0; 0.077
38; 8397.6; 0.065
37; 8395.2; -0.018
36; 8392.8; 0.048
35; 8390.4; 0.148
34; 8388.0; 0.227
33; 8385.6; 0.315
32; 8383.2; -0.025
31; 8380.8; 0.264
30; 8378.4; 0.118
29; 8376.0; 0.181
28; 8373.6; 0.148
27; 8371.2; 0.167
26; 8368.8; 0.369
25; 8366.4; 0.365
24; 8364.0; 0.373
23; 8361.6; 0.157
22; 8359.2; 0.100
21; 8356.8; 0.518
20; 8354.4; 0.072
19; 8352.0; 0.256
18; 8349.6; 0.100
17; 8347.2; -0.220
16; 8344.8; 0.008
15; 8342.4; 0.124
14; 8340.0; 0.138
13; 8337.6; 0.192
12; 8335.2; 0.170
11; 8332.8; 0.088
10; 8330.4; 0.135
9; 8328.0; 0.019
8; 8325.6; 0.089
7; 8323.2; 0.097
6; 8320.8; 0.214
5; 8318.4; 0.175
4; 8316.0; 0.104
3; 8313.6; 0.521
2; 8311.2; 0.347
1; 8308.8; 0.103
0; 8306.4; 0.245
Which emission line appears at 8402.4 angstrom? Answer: Hgamma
